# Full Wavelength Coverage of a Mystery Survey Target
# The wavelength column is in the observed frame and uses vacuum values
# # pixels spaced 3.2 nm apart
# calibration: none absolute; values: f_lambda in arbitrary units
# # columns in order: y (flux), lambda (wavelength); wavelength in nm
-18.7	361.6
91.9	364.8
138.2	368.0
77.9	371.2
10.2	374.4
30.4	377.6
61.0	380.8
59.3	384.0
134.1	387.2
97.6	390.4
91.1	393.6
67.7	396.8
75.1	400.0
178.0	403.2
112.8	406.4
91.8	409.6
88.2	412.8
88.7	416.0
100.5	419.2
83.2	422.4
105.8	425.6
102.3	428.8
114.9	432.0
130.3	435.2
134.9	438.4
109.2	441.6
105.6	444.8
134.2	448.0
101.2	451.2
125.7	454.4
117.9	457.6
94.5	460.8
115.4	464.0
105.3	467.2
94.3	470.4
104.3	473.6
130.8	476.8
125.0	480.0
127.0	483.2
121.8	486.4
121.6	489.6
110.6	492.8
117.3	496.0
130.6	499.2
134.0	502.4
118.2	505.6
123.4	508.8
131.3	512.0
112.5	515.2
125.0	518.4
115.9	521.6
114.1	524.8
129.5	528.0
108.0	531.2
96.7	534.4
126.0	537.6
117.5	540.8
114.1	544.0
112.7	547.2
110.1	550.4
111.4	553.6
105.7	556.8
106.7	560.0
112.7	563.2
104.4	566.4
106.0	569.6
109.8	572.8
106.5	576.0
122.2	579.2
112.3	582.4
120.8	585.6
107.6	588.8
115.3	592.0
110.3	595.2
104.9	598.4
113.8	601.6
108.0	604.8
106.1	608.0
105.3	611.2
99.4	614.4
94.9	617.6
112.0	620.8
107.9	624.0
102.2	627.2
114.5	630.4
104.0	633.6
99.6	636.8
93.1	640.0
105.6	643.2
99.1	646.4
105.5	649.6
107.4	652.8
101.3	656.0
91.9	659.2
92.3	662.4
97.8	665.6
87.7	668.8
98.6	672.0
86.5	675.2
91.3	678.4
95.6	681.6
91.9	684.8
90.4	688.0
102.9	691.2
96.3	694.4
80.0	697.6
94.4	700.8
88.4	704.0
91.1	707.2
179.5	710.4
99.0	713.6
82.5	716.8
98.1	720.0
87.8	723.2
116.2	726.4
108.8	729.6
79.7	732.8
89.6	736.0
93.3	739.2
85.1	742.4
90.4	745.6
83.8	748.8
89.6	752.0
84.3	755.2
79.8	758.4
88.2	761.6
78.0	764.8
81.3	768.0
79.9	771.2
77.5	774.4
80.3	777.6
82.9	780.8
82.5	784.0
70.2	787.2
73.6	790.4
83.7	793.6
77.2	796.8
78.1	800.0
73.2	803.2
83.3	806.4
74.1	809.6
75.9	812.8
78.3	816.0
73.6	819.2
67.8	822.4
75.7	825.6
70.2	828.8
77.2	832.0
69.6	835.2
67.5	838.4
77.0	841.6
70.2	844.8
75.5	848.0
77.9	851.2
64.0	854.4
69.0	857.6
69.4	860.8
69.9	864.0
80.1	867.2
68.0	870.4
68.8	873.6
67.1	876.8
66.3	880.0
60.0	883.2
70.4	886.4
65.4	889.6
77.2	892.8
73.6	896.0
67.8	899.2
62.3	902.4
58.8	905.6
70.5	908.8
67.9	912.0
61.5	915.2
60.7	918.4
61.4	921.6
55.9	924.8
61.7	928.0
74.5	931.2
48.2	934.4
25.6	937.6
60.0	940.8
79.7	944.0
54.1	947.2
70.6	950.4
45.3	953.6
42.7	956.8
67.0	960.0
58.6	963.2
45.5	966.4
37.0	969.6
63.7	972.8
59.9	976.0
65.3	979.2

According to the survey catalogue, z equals 0.08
